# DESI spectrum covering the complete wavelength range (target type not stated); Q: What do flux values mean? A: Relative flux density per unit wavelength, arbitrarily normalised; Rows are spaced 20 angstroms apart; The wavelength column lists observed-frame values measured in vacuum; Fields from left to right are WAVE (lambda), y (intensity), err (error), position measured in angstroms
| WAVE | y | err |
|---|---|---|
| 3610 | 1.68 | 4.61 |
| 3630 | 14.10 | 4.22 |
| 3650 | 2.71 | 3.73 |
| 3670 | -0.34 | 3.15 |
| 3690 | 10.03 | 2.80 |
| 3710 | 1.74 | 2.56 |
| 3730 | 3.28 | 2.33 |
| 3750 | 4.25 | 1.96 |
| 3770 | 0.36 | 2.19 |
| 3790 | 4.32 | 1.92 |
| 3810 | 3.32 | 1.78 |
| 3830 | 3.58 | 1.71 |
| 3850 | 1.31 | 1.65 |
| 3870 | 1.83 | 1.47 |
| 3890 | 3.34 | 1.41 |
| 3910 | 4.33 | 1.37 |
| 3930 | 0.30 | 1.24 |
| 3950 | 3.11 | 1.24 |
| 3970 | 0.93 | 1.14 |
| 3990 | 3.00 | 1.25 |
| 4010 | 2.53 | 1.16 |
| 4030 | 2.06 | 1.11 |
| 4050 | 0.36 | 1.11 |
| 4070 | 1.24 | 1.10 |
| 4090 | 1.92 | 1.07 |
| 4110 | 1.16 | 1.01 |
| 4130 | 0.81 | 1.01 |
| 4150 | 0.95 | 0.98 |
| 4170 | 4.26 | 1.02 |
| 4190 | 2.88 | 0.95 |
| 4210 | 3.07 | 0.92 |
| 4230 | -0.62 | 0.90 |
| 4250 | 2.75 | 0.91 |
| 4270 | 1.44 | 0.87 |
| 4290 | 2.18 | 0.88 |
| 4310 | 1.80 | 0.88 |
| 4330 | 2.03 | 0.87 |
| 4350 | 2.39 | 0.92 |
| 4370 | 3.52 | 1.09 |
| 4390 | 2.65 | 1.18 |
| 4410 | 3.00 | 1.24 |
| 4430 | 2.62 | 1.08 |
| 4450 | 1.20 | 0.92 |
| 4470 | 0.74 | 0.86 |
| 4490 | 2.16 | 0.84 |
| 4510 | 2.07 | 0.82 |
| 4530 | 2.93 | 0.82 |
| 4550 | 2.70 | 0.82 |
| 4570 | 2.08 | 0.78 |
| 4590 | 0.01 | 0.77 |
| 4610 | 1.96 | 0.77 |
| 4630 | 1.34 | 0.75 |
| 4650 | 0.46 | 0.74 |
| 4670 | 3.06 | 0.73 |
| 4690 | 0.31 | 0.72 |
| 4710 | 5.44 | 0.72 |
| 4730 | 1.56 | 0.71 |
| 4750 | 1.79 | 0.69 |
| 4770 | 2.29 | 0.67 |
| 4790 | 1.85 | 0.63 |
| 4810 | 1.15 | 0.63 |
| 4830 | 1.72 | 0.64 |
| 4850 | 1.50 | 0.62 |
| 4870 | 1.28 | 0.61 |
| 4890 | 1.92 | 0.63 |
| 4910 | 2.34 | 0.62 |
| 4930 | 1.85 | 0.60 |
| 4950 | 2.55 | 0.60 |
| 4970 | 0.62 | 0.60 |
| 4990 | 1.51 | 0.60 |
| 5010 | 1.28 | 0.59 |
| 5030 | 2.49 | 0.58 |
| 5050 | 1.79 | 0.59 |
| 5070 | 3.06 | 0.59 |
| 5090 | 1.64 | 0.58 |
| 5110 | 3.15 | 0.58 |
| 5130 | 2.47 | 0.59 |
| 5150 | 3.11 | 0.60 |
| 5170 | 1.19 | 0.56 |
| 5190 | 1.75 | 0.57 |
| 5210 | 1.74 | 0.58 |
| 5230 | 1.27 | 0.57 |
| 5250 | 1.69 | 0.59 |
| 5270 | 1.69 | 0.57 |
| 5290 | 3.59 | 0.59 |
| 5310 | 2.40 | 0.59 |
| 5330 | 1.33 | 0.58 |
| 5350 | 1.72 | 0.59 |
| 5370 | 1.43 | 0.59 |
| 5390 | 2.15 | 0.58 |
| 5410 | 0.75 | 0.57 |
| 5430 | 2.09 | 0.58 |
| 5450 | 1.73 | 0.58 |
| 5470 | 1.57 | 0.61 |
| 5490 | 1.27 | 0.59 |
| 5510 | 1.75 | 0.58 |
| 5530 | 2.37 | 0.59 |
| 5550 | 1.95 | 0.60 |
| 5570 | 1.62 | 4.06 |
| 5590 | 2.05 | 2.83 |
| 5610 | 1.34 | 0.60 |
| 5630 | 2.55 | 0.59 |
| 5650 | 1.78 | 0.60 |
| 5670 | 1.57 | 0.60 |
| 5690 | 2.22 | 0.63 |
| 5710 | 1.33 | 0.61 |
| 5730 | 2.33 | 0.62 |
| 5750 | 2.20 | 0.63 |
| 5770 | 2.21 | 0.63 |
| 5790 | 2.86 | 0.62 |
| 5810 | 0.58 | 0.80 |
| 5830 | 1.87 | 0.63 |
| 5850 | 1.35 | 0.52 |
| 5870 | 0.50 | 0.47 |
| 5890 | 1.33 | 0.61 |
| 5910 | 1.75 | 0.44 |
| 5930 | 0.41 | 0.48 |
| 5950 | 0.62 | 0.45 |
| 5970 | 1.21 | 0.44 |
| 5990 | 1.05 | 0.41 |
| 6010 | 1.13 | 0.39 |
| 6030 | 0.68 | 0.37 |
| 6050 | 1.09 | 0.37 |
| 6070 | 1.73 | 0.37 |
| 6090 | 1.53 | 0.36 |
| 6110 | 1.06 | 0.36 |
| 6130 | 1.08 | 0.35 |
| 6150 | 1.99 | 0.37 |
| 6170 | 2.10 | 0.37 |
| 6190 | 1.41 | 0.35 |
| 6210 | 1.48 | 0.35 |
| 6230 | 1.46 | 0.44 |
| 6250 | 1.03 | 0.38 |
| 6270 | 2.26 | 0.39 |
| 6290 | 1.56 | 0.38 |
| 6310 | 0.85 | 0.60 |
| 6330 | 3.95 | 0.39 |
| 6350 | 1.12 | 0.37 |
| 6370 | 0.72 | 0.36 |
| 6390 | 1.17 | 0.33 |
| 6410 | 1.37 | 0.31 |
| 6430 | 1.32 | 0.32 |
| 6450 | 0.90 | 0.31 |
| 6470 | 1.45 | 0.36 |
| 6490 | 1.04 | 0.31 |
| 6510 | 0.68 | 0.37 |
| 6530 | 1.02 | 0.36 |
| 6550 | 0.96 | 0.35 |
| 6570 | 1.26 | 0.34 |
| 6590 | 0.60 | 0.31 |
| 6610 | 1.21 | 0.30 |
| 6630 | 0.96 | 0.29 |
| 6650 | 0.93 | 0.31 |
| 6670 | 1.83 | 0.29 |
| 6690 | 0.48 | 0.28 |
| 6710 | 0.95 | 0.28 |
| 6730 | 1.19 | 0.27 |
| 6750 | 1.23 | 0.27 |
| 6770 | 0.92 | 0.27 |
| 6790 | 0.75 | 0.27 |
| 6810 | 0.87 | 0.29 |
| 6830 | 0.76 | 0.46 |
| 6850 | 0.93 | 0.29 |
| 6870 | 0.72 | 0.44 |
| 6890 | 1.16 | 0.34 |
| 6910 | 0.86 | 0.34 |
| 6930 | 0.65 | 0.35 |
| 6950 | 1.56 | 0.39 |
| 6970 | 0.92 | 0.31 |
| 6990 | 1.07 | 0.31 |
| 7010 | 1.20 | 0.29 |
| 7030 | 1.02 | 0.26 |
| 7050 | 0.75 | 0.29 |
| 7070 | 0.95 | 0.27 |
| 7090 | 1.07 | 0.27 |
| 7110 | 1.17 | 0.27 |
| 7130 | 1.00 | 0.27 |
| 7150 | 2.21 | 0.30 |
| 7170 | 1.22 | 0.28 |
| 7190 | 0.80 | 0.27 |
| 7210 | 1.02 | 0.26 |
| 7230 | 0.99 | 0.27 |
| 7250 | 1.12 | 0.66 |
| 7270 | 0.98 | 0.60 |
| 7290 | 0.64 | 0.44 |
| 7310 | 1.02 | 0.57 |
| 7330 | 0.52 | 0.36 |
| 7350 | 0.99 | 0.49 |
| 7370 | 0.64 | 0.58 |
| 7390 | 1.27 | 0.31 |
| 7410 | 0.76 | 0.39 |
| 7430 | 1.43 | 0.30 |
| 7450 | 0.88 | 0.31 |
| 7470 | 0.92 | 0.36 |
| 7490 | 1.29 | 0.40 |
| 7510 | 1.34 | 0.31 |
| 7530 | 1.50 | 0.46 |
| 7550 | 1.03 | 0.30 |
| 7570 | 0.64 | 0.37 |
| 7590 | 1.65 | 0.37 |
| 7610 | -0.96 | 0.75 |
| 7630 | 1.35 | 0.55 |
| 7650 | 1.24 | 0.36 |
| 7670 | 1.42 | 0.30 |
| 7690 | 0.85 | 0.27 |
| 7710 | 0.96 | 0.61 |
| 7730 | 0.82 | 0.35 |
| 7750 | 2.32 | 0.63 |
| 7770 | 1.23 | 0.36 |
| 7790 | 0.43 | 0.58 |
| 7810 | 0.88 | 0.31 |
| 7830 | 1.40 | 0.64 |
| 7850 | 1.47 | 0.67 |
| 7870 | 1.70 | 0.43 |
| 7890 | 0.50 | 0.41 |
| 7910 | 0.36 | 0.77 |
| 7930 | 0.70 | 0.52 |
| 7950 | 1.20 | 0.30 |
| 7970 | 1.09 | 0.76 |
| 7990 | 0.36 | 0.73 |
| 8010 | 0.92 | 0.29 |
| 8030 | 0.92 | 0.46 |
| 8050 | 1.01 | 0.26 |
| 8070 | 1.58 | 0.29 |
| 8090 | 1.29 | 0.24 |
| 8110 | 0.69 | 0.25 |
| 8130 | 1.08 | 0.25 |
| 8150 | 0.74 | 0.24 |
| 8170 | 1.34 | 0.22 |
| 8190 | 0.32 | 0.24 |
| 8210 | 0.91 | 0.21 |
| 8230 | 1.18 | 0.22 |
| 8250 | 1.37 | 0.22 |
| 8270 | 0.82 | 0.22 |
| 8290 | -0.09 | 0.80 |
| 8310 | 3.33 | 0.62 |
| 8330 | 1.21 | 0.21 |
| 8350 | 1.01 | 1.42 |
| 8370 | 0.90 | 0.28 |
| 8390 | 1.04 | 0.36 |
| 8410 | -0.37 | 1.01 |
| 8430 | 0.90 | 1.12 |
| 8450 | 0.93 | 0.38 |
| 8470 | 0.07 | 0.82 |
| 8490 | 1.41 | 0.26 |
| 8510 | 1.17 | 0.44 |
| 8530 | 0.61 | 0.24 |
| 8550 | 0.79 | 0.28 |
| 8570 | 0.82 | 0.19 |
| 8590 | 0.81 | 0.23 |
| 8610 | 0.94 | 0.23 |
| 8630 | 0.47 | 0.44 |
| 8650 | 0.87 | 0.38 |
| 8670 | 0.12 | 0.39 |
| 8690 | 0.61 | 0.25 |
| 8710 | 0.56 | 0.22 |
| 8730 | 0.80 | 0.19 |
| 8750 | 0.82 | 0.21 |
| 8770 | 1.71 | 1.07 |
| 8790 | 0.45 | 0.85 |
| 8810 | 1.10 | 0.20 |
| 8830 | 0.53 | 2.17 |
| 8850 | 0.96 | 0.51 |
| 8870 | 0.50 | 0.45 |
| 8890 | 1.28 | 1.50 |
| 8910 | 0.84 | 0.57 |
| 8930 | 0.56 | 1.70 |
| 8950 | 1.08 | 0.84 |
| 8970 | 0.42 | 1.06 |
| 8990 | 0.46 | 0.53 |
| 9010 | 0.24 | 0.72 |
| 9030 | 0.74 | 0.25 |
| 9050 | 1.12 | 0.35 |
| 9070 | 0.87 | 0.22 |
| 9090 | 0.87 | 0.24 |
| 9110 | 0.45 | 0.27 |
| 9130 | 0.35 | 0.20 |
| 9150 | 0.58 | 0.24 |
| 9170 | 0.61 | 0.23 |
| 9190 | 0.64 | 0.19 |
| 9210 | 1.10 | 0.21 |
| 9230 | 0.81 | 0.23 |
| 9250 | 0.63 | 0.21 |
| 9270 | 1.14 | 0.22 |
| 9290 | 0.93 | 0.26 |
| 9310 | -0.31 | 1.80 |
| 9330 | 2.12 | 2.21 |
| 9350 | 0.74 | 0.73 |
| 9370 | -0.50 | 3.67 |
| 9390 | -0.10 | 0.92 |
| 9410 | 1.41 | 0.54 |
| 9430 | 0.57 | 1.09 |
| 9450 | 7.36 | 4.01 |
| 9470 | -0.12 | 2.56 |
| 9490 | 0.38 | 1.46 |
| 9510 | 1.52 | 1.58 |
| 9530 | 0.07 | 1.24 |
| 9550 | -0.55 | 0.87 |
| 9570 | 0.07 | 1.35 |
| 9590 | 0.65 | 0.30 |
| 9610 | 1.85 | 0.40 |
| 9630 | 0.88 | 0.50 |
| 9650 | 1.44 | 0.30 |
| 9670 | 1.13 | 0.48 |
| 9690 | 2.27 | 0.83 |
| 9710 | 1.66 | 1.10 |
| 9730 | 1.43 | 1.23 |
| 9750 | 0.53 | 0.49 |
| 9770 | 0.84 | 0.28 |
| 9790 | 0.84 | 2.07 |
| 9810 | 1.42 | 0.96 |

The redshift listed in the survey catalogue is 0.26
